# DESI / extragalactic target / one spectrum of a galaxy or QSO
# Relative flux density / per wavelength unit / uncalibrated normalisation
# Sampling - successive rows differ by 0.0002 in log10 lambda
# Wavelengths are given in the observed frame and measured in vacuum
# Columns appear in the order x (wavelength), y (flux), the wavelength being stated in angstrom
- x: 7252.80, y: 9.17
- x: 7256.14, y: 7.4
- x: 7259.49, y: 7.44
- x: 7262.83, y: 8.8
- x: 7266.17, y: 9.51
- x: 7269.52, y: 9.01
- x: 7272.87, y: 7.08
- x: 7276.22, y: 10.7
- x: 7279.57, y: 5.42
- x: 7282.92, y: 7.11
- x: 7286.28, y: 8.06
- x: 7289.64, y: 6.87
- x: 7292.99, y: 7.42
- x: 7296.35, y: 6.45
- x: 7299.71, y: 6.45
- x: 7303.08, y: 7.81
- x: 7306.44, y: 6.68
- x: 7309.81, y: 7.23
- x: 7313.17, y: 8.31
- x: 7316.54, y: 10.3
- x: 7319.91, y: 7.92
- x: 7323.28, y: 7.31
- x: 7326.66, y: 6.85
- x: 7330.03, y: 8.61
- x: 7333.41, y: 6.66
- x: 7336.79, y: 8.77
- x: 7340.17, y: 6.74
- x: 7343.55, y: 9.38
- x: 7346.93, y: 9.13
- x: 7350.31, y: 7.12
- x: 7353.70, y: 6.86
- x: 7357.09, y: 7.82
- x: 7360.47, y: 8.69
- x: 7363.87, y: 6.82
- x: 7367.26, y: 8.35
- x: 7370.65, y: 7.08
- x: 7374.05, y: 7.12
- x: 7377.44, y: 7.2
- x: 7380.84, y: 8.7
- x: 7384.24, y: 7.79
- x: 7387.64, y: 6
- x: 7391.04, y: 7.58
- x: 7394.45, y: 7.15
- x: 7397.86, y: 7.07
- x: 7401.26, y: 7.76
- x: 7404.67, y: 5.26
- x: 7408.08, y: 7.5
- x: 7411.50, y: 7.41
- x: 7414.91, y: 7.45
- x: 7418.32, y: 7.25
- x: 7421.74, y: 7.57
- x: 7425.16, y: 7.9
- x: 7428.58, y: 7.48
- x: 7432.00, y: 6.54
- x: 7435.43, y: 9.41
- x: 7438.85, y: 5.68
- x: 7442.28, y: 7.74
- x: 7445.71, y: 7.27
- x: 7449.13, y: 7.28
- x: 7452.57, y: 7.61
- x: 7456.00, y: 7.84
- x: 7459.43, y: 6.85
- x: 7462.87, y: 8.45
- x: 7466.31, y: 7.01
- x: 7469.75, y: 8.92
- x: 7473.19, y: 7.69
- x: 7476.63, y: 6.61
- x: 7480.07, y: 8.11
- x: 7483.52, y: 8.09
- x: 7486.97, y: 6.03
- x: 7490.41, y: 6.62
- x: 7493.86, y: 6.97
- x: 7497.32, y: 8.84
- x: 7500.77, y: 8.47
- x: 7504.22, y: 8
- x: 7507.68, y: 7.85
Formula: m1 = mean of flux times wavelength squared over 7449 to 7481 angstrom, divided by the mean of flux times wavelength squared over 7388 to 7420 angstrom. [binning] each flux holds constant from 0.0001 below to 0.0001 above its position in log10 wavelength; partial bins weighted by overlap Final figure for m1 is 1.09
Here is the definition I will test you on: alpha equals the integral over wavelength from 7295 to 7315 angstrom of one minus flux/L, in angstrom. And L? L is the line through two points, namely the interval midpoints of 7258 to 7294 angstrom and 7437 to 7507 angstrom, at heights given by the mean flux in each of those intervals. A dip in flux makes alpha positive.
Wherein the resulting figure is 1.8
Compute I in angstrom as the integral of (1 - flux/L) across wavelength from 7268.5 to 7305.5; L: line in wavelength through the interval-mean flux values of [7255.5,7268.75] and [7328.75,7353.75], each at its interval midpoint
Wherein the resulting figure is 3.69 angstrom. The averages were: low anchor 8.41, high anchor 7.97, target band 7.44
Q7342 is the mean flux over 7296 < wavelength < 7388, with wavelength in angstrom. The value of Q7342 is 7.69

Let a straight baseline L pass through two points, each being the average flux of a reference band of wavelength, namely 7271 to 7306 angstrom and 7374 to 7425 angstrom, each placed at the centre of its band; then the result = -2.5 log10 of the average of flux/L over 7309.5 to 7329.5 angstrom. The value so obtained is -0.11 mag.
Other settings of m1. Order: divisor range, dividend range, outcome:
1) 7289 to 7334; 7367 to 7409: 0.98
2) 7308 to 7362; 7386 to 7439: 0.93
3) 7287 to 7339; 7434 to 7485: 1.05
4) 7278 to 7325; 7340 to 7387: 1.07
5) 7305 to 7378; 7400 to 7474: 0.98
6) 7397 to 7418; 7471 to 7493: 1.04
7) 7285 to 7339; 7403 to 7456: 0.99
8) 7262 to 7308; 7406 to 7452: 1.01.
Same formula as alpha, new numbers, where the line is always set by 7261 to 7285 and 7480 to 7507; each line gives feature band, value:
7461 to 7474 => -0.57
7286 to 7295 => 0.95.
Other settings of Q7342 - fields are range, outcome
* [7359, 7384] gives 7.7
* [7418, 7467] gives 7.47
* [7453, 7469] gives 7.63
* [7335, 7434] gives 7.5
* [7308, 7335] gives 7.9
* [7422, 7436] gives 7.67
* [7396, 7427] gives 7.24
